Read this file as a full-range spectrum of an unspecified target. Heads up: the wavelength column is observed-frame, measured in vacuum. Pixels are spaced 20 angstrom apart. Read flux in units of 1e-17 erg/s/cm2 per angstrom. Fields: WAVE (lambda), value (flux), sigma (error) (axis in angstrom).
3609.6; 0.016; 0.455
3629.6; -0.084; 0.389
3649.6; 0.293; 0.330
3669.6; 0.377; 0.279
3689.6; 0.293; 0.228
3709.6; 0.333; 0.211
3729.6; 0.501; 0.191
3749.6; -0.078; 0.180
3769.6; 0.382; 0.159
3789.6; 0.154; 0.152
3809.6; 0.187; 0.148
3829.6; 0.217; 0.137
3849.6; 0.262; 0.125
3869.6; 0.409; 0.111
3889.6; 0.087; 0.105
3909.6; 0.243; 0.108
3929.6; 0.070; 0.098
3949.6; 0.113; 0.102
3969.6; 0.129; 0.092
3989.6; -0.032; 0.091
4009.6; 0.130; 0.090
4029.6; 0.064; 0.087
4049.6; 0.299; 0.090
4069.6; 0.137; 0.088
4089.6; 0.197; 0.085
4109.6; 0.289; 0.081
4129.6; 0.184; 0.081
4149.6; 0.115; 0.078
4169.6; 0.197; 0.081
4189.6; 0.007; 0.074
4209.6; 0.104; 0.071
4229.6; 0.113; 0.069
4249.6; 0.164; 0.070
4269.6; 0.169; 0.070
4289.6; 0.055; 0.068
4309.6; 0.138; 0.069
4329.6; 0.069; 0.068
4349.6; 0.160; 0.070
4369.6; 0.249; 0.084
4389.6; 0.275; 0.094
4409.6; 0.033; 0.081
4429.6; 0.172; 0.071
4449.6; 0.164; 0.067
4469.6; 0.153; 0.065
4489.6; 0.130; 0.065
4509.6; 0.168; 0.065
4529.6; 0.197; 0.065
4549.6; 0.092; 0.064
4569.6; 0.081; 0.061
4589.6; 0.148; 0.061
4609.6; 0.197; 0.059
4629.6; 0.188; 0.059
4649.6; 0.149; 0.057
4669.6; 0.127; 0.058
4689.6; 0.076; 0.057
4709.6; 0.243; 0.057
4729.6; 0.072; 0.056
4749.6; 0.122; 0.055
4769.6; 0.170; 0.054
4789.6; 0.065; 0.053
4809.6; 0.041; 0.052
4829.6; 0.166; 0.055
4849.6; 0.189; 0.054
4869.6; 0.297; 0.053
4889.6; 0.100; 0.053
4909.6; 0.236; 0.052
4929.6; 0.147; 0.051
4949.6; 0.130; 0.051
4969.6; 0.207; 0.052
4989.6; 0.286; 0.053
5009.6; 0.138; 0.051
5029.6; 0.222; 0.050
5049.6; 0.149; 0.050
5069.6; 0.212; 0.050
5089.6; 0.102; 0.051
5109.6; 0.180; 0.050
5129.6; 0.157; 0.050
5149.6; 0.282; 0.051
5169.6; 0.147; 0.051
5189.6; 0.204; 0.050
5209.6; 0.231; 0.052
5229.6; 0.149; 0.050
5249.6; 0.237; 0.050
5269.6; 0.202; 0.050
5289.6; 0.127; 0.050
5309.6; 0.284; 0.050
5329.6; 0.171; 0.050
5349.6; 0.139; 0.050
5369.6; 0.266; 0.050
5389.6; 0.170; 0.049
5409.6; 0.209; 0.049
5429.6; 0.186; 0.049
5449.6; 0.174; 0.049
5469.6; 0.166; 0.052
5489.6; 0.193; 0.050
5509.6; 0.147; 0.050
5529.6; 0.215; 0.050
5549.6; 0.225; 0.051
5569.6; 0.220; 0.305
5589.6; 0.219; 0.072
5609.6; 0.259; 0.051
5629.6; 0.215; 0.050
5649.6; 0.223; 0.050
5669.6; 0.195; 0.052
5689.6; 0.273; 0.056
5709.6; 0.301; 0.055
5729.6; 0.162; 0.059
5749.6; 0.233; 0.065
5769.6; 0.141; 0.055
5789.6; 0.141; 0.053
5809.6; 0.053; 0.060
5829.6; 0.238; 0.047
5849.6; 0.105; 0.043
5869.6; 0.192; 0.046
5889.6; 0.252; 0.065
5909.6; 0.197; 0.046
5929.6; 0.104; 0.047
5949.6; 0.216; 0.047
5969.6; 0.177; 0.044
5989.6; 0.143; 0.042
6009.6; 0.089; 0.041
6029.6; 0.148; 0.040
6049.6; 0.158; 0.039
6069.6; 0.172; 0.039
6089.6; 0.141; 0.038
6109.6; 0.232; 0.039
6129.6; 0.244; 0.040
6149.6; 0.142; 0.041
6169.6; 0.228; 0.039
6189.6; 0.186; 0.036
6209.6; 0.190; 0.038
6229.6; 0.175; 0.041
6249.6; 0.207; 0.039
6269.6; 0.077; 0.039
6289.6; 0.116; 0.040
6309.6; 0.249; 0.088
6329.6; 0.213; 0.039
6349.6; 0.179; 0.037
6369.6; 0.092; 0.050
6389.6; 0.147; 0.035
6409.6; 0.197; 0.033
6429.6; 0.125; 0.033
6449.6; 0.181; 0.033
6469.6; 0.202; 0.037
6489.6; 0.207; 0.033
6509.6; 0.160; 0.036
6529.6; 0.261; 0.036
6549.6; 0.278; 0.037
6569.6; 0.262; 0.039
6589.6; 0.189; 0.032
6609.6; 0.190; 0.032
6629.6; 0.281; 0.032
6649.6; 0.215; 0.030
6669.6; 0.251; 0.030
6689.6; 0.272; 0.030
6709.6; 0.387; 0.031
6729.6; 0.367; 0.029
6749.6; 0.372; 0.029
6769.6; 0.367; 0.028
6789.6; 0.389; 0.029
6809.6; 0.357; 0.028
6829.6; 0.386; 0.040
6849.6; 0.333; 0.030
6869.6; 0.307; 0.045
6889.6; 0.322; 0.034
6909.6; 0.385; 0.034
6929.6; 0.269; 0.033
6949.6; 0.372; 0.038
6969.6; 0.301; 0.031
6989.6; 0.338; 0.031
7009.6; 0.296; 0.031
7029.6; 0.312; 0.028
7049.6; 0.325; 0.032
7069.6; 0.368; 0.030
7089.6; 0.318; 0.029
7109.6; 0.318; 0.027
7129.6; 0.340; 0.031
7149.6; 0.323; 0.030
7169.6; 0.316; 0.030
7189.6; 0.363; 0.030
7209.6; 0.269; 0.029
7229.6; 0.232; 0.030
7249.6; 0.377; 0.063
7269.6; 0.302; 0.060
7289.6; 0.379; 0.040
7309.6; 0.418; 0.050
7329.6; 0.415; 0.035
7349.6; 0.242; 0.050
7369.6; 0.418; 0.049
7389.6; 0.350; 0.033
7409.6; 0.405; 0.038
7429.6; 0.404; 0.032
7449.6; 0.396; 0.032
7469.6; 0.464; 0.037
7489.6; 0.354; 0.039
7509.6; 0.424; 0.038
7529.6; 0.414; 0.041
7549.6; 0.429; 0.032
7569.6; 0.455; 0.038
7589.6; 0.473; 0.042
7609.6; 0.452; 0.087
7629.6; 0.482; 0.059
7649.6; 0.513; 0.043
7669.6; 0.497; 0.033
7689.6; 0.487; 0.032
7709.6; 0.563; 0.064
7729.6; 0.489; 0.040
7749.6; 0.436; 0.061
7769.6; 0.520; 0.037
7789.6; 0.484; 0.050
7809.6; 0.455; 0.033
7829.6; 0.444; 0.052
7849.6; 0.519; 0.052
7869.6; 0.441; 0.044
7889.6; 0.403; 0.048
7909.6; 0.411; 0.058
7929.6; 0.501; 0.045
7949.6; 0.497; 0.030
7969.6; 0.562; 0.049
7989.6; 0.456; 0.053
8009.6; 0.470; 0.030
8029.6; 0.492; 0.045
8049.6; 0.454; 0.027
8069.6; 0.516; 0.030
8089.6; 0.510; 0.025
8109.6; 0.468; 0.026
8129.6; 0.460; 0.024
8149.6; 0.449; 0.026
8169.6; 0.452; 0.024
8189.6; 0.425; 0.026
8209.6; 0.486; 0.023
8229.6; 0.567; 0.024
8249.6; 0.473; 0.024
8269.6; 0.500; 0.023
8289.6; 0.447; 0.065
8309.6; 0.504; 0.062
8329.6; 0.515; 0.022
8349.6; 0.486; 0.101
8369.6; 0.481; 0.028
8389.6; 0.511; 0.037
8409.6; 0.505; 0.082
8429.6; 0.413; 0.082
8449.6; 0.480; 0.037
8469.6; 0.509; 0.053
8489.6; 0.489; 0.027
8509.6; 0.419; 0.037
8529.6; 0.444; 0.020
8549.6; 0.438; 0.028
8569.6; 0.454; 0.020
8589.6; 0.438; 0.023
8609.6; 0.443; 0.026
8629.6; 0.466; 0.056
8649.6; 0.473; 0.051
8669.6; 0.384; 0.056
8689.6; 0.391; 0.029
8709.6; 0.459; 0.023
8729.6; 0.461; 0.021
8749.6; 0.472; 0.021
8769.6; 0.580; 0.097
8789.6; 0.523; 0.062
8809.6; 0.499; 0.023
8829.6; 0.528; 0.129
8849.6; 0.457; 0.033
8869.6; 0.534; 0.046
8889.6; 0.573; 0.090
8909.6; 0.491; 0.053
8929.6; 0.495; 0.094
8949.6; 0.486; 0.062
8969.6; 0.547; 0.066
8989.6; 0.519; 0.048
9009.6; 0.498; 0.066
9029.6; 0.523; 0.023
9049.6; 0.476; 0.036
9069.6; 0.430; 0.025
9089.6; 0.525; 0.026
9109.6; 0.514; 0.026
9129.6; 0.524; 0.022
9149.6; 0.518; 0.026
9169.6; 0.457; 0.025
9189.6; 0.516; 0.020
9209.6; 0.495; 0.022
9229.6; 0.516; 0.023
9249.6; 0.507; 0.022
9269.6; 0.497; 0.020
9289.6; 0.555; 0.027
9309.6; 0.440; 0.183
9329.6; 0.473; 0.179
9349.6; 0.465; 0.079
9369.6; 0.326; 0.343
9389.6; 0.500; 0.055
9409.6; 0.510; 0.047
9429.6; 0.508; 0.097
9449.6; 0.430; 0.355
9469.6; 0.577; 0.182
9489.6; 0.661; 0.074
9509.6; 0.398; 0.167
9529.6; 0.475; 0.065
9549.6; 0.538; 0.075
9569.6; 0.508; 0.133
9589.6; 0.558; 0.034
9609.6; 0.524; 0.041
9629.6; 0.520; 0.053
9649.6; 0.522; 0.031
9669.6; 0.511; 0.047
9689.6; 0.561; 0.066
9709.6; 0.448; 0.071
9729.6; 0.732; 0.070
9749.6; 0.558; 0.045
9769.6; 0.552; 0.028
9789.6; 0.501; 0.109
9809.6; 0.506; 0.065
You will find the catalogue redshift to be 0.68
